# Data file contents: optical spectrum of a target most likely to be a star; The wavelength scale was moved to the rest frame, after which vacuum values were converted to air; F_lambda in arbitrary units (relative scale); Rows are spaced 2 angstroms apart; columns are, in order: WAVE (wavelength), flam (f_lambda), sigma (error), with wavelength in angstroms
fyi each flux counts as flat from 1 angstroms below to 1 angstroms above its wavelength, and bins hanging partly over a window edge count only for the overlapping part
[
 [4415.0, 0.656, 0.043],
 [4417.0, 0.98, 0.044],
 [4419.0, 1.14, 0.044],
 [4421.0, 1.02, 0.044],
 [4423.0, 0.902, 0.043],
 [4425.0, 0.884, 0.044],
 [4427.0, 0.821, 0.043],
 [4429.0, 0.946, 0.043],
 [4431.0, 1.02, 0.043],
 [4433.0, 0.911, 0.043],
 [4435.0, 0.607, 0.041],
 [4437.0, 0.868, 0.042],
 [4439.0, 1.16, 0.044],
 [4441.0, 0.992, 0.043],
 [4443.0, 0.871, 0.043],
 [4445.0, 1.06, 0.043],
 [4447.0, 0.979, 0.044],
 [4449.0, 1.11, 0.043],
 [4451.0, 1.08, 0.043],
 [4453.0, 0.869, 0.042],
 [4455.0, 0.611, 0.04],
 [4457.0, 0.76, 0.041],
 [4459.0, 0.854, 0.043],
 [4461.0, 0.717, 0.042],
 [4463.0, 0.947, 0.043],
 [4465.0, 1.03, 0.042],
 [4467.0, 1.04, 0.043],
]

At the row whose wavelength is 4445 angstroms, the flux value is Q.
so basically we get 1.06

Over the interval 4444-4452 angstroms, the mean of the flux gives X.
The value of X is 1.06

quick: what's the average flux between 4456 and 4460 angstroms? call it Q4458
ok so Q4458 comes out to 0.807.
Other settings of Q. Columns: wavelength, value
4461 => 0.717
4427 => 0.821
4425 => 0.884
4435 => 0.607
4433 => 0.911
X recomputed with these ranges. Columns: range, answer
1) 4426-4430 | 0.883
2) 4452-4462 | 0.762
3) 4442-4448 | 0.97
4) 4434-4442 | 0.907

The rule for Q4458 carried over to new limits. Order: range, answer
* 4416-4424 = 1.01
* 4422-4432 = 0.915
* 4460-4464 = 0.832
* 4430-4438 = 0.852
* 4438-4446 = 1.02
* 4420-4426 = 0.935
